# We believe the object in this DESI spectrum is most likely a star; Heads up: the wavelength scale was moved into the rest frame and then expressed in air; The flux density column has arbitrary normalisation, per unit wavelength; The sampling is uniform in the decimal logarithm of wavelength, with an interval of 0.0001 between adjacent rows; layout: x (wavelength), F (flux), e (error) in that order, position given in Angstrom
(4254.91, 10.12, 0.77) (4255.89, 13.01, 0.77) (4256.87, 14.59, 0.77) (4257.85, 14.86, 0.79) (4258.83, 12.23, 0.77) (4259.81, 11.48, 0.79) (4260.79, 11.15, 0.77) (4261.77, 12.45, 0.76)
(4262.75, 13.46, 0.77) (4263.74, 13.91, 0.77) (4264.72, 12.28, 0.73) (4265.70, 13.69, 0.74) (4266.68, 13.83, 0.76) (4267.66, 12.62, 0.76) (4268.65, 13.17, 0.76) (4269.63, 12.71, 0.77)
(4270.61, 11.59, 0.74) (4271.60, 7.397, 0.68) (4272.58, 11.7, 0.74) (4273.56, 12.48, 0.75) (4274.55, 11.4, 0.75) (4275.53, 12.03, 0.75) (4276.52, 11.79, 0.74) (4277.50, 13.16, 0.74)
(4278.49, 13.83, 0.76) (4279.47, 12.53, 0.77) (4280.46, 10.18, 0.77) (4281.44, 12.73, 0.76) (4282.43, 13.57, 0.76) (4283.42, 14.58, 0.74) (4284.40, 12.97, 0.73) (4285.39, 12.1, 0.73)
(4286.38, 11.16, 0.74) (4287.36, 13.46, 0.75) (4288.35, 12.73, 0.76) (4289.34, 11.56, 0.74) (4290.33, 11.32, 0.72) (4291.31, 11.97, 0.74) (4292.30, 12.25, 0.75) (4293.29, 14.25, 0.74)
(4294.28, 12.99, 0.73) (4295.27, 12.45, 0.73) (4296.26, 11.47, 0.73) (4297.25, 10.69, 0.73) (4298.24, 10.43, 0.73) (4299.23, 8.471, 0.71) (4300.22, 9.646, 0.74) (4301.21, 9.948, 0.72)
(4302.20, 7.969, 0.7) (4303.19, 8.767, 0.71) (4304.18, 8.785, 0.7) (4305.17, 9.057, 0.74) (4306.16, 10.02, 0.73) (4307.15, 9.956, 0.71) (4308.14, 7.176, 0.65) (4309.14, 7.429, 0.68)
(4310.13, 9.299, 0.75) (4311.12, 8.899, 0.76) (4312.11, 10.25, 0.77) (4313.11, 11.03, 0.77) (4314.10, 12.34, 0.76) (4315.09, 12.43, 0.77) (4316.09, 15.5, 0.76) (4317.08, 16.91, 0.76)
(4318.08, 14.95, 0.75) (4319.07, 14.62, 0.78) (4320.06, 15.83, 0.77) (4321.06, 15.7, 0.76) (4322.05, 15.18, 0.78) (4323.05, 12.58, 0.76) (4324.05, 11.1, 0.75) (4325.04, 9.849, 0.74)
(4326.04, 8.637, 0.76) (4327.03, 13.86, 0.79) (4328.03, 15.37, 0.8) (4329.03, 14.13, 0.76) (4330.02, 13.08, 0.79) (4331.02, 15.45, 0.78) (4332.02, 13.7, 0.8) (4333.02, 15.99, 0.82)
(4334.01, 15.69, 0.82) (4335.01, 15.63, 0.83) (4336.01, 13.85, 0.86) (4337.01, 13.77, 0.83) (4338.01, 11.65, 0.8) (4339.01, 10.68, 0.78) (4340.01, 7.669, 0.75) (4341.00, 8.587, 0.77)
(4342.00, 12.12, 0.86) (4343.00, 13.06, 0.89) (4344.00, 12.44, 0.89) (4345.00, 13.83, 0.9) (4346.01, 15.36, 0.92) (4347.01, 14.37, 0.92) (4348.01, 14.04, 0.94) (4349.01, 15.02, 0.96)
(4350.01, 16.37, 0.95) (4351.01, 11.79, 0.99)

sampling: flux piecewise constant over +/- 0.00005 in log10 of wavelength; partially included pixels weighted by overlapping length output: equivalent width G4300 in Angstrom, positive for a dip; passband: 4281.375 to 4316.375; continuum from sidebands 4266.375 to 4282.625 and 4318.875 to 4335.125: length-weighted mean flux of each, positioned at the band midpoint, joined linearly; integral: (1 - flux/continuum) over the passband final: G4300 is 5.0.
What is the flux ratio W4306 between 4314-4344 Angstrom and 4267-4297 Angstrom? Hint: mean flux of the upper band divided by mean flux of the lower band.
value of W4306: 1.1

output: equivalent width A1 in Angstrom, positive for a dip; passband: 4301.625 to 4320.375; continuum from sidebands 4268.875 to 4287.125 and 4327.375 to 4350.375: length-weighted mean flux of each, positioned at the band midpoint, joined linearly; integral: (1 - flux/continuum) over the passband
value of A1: 2.7 Angstrom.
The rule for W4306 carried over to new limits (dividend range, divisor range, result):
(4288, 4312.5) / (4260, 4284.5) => 0.83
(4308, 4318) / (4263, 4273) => 0.93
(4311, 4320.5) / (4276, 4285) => 1.05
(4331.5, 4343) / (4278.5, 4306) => 1.11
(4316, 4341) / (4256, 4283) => 1.08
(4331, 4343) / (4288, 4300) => 1.10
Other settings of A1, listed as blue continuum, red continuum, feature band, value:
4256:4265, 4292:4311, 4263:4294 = -2.2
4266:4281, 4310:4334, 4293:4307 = 2.7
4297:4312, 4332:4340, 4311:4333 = -3.6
